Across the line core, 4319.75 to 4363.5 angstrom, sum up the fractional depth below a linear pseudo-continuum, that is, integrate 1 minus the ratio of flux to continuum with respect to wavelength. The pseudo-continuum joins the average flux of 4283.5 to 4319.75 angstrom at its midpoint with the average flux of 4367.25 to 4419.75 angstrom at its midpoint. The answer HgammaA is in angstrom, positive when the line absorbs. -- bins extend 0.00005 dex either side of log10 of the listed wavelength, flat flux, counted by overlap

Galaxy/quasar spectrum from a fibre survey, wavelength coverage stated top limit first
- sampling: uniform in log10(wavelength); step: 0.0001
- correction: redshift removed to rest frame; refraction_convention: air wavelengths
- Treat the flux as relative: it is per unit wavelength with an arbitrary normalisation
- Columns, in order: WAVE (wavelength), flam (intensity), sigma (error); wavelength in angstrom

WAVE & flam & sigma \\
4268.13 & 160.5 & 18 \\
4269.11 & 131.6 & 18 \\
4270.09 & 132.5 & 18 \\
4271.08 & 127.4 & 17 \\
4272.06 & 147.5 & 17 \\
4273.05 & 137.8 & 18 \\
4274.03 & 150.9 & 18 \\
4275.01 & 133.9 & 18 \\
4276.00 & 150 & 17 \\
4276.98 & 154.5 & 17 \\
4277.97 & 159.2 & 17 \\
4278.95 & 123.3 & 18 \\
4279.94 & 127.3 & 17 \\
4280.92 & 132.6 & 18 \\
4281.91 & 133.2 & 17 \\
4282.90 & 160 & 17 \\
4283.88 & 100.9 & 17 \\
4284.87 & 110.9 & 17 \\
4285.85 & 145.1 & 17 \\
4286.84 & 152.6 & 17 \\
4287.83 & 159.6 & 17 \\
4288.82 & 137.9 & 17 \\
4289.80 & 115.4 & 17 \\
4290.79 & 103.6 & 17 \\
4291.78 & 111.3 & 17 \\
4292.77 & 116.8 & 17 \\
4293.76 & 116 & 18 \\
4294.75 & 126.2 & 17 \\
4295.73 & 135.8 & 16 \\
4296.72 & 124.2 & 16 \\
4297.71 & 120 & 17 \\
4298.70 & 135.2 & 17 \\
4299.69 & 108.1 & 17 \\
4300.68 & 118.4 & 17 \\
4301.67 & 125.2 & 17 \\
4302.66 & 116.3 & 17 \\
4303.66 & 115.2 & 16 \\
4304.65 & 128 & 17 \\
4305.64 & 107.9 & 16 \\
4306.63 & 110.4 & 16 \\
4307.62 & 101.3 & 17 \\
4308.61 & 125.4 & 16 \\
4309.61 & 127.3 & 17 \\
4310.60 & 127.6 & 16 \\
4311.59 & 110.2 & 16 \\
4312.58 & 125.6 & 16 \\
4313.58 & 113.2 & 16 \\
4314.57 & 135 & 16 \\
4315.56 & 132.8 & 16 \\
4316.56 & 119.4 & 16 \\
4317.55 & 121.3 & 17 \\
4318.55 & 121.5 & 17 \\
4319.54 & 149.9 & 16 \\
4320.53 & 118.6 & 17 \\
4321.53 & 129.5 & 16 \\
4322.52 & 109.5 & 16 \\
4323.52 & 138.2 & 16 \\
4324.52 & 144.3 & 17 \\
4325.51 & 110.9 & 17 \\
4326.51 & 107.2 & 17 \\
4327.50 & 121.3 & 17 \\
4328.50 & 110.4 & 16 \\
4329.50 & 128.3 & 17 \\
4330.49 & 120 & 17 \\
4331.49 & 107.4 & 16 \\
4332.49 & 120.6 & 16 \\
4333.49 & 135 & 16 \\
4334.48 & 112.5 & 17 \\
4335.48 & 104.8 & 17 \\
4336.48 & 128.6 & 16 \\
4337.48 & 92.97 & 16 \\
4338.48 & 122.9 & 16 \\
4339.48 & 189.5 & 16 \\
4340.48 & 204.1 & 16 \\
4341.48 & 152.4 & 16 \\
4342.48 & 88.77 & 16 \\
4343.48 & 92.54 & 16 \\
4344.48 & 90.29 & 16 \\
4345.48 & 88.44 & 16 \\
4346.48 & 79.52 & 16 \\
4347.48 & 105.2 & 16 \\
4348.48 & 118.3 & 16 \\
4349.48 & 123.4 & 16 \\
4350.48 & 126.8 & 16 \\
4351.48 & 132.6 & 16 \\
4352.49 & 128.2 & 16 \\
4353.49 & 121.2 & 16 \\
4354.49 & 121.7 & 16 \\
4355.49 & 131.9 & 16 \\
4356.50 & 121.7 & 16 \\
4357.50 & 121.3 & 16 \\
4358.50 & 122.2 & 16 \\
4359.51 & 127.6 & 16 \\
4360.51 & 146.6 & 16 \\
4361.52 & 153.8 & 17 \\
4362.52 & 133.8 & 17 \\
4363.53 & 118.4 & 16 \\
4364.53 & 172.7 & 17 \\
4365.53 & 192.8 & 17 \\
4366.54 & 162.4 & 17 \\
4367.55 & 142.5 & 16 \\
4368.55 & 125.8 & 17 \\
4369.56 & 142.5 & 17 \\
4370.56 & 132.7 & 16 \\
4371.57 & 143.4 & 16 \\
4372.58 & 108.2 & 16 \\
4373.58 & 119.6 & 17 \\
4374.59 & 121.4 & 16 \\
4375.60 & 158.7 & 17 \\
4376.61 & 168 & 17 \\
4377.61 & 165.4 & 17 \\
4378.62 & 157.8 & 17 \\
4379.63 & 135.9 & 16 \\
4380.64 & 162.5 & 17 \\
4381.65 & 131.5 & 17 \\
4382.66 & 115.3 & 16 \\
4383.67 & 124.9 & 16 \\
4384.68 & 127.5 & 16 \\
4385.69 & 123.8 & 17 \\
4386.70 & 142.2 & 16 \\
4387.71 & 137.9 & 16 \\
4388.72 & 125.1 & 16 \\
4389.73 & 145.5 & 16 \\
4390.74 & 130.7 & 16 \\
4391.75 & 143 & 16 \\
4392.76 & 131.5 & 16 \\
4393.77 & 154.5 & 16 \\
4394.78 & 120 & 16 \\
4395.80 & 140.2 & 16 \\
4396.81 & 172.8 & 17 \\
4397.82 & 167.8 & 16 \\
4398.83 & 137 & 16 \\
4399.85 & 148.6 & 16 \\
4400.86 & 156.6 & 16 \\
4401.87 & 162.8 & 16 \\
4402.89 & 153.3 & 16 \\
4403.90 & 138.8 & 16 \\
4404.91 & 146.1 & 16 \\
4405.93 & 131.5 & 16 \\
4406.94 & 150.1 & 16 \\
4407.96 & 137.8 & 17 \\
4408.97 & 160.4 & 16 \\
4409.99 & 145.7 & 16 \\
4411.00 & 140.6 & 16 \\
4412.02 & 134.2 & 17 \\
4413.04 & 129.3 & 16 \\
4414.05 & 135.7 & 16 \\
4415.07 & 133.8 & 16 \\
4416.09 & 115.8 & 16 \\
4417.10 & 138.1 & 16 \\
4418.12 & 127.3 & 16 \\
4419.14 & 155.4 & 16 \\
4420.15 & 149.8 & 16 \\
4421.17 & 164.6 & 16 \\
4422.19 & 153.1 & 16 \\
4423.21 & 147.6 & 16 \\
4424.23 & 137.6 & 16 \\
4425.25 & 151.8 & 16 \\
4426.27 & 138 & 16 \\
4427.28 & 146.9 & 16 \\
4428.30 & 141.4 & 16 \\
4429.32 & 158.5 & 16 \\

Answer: 2.5 angstrom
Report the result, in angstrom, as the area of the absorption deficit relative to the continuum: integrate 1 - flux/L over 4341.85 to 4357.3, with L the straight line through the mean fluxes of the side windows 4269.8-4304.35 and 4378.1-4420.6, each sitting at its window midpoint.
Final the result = 2.8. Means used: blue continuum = 130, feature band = 112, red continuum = 141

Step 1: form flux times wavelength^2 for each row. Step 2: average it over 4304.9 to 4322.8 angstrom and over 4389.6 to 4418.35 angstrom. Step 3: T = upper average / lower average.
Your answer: 1.2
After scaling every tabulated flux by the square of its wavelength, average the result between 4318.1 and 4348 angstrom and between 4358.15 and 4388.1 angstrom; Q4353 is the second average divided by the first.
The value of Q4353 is 1.19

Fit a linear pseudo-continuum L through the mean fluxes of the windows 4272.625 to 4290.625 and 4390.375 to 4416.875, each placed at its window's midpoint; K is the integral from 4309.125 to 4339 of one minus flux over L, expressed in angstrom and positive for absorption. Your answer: 3.8 angstrom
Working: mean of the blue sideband 137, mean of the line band 122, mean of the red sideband 143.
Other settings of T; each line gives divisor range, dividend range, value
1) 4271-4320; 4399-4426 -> 1.19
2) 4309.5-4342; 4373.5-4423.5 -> 1.16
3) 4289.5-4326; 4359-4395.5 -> 1.19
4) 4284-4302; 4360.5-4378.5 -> 1.20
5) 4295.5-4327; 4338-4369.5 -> 1.09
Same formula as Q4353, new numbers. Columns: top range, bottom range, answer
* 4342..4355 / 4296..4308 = 0.95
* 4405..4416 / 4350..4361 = 1.12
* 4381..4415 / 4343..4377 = 1.11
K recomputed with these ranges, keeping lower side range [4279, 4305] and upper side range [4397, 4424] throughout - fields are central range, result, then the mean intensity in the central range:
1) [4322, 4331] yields 0.71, 121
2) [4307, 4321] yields 0.65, 123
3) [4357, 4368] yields -0.61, 145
